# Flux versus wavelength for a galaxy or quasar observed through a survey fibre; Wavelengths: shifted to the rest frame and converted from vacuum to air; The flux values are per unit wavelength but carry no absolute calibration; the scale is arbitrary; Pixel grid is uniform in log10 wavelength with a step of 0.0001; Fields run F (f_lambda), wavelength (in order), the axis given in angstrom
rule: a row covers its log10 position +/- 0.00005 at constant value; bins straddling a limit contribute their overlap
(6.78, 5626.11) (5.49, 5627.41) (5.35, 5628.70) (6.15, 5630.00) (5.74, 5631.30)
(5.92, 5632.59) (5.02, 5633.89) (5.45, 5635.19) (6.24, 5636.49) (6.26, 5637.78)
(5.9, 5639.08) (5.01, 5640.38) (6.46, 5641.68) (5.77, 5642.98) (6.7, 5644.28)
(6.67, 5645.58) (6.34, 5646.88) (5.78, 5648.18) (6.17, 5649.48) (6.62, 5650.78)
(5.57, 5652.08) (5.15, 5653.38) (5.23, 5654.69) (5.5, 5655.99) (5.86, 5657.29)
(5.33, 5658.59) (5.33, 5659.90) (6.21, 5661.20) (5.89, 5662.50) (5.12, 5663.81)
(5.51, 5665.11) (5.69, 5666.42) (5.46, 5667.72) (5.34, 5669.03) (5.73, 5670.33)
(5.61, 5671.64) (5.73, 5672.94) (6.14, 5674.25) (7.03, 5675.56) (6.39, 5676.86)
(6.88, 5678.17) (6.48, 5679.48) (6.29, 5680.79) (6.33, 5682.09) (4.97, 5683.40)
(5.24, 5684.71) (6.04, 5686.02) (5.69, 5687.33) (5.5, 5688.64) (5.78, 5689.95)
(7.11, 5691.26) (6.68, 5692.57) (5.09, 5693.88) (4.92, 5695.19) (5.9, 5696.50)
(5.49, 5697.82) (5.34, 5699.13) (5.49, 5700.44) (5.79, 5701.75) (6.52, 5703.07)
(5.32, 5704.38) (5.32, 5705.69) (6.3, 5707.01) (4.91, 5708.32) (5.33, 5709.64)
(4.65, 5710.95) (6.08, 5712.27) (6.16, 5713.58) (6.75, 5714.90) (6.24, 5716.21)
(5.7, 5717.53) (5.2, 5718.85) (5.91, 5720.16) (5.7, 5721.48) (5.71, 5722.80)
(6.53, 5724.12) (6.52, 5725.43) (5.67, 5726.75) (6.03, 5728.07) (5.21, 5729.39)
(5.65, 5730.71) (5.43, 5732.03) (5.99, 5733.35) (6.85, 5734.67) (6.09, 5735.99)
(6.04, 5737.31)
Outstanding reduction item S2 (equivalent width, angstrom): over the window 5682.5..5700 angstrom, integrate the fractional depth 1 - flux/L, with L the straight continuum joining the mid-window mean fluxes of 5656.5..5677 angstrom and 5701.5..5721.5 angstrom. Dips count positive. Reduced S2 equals 0.2 angstrom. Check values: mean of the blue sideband 5.76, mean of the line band 5.68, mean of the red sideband 5.74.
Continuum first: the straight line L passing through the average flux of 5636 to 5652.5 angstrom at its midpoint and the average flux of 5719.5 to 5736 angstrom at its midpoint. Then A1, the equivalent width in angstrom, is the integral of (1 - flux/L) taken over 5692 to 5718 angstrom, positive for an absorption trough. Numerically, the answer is 1.3 angstrom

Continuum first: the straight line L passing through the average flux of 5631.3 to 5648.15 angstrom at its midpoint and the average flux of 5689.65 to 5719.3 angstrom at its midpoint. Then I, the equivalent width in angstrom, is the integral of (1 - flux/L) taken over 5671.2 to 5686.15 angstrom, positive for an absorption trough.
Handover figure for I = -0.7 angstrom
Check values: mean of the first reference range 5.96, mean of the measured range 6.1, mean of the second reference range 5.74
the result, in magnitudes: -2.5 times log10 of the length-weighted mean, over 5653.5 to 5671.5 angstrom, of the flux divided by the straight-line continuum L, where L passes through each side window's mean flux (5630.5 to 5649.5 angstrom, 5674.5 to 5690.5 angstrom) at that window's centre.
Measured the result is 0.09 mag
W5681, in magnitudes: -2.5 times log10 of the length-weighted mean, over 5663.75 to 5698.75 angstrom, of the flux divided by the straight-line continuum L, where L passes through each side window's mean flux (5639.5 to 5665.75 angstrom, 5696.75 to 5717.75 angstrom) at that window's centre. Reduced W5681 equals -0.02 mag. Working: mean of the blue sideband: 5.81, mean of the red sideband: 5.71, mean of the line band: 5.87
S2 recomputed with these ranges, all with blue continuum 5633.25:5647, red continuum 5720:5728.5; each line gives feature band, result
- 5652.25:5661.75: 0.7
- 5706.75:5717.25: 0.4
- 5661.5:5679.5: 0.2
